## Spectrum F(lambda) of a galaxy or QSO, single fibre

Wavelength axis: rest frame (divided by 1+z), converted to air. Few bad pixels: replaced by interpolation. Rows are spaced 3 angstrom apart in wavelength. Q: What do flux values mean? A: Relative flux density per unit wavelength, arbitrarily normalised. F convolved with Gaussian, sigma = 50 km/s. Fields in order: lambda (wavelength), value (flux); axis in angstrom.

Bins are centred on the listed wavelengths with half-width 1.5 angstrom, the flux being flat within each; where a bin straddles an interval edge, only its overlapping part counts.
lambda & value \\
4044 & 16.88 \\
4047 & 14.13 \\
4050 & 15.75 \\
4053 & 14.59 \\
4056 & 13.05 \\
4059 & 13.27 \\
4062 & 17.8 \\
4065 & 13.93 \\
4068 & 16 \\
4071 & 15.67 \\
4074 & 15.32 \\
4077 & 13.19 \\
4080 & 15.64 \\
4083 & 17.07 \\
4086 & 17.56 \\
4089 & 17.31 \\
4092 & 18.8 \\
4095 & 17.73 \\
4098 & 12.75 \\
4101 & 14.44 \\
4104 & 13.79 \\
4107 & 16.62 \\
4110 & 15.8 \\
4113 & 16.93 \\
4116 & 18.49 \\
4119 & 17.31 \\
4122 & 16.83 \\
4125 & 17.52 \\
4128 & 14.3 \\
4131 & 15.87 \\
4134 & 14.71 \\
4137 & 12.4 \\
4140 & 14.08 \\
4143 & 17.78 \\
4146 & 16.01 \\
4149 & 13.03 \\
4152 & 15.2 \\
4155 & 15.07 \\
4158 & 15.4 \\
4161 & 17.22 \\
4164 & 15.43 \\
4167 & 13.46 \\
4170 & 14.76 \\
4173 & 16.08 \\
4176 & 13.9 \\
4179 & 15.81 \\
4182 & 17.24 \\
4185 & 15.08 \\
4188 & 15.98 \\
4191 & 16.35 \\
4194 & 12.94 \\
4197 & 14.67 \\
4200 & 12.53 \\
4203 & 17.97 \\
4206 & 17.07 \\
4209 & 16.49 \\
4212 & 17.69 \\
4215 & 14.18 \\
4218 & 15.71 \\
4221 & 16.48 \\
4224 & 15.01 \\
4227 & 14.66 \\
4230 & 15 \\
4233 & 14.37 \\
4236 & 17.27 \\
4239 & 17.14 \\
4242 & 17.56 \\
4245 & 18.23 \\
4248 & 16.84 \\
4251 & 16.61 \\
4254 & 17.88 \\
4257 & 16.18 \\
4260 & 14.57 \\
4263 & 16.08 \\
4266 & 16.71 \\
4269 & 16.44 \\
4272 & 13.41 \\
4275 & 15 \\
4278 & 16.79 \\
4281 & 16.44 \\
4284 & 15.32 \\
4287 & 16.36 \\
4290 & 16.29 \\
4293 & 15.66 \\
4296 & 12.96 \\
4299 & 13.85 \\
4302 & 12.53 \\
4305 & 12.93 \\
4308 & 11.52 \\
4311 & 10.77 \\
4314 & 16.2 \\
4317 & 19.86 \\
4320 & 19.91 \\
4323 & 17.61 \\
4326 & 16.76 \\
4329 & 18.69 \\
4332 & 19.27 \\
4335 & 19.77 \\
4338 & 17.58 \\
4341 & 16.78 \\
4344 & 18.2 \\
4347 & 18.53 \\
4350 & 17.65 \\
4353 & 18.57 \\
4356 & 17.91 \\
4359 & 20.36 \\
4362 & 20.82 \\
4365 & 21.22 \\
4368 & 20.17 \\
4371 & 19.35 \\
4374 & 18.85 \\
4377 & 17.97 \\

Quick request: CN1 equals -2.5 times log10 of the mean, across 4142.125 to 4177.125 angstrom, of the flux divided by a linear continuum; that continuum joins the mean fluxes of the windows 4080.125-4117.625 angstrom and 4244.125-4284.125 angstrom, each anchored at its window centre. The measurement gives 0.07 mag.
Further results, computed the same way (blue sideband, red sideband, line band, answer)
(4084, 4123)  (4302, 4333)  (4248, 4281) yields 0.01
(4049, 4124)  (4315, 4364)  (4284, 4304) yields 0.23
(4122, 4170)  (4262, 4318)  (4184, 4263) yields -0.06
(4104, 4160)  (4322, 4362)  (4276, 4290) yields 0.09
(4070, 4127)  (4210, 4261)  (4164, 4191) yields 0.06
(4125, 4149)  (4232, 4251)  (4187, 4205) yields 0.07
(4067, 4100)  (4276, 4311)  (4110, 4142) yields -0.01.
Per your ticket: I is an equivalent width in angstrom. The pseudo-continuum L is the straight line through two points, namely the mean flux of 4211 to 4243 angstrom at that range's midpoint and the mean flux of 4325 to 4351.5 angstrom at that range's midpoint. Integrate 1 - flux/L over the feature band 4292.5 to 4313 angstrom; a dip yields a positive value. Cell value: 5.4 angstrom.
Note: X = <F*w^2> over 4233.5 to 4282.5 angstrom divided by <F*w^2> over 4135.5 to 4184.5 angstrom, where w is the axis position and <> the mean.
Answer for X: 1.1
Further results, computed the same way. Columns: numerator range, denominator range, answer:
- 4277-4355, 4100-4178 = 1.15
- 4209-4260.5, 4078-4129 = 1.06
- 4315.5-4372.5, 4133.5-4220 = 1.33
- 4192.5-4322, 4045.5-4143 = 1.08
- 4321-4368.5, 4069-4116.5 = 1.32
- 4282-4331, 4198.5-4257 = 0.99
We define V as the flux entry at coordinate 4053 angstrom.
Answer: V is 14.59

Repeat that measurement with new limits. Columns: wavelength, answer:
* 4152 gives 15.2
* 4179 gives 15.81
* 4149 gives 13.03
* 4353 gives 18.57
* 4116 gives 18.49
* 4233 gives 14.37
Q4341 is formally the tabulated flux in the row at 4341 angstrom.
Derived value 16.78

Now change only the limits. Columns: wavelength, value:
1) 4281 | 16.44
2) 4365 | 21.22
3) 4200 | 12.53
